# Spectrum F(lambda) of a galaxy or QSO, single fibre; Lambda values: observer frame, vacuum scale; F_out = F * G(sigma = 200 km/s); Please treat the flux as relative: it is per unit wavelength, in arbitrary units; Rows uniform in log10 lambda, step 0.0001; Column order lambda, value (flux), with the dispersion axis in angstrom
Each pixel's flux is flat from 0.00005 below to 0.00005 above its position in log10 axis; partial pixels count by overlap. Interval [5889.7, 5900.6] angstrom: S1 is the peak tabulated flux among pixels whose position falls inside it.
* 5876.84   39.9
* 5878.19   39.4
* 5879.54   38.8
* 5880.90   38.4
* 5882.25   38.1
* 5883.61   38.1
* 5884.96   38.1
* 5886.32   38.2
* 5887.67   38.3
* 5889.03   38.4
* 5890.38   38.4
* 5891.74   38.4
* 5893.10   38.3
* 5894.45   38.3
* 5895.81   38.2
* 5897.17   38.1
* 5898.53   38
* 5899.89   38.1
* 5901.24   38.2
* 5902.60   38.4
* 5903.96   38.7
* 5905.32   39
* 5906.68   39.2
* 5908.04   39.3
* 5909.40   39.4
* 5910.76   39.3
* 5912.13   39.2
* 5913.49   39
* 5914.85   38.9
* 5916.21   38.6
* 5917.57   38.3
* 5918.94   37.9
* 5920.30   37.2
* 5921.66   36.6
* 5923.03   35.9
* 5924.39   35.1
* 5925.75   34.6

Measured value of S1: 38.4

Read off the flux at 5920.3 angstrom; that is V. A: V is 37.2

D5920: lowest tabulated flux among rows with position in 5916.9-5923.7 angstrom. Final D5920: 35.9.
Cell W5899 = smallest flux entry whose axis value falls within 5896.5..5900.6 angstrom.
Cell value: 38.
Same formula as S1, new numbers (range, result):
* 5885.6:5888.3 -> 38.3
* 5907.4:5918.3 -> 39.4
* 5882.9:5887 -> 38.2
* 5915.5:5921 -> 38.6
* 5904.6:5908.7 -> 39.3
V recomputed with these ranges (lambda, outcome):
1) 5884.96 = 38.1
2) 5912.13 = 39.2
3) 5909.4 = 39.4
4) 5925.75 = 34.6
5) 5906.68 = 39.2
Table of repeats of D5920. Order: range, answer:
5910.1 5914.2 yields 39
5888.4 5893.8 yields 38.3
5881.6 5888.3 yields 38.1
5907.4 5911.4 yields 39.3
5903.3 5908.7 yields 38.7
